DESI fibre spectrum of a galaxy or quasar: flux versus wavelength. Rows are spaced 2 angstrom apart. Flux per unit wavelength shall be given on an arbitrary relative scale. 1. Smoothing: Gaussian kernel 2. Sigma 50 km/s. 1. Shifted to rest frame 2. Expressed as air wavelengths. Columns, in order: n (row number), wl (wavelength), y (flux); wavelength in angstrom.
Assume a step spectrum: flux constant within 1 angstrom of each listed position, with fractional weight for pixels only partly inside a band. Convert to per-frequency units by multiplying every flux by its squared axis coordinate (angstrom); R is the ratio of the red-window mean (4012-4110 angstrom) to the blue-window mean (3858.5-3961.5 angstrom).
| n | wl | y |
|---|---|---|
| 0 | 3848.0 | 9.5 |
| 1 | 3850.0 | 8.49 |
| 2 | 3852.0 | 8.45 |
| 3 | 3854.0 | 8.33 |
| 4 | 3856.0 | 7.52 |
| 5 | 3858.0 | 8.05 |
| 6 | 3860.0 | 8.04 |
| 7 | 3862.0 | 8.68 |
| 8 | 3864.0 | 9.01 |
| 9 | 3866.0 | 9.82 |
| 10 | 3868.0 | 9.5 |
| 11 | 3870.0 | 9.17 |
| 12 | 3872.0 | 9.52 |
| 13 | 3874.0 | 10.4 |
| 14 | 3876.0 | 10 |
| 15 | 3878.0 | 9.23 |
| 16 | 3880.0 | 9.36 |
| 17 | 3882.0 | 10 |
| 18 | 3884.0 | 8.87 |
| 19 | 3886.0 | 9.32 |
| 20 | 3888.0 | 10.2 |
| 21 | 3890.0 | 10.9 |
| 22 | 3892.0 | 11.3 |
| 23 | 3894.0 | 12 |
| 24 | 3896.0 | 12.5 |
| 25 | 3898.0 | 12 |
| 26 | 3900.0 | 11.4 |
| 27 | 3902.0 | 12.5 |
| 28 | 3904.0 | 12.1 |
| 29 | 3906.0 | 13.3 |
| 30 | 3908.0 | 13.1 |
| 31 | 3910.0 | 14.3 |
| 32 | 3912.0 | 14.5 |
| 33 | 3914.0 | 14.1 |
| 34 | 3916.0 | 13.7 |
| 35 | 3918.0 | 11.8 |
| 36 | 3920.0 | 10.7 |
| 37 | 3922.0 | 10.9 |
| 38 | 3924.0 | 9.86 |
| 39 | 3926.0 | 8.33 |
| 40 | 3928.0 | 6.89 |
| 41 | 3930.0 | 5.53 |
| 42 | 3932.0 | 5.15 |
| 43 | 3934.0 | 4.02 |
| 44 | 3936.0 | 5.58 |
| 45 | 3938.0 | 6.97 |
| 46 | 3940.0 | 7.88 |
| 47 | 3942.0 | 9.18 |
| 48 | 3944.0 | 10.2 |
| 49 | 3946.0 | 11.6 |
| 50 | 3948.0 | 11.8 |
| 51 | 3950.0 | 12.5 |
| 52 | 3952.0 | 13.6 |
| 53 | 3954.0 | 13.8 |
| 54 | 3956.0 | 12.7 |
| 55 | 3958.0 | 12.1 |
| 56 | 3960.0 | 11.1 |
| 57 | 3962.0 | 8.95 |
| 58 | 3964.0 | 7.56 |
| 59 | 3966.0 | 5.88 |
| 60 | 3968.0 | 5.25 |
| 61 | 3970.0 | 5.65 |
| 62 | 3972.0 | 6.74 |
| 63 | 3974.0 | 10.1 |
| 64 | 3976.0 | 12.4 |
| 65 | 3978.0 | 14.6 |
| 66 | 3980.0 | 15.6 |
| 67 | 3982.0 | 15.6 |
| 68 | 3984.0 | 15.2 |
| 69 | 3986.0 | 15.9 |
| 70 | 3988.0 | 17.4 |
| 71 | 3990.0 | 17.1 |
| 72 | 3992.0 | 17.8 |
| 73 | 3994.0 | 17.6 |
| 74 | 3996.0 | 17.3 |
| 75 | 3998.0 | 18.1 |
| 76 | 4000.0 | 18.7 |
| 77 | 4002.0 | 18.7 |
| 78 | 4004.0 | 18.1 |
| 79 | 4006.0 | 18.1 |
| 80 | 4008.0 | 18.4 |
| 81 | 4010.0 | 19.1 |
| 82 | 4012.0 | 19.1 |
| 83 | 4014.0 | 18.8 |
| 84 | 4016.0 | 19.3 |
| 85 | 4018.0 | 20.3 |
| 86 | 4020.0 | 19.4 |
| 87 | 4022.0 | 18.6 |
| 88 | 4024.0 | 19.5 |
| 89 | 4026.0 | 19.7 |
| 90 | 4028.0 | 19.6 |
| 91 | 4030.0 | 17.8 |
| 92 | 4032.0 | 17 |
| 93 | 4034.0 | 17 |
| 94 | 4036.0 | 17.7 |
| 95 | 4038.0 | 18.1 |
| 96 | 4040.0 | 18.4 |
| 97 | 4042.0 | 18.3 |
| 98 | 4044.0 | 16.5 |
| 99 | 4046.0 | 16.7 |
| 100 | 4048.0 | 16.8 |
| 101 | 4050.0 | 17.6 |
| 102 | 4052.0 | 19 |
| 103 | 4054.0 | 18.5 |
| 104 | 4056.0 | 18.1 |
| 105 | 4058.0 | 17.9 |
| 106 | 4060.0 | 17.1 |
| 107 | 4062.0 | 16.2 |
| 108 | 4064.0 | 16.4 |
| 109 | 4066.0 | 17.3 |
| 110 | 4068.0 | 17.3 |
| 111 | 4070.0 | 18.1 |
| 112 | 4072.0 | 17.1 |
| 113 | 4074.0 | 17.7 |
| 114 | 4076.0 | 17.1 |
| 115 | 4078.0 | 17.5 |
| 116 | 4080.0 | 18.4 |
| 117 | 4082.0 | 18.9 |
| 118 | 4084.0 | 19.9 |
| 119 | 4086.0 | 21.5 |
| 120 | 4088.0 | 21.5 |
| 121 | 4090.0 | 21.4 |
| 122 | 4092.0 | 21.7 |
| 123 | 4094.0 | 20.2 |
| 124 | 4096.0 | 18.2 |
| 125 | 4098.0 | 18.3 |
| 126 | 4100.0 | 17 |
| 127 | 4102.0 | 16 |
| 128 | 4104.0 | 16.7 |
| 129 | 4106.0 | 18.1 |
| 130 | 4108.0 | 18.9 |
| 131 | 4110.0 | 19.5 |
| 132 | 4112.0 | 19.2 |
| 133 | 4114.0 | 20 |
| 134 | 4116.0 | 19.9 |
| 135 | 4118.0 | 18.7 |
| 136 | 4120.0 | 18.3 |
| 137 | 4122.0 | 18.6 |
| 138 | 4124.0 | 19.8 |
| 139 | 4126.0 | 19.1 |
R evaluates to 1.90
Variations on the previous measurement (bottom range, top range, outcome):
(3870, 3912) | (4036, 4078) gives 1.71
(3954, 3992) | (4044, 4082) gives 1.54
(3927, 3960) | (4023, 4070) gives 1.99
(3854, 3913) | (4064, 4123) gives 1.97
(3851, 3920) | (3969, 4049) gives 1.69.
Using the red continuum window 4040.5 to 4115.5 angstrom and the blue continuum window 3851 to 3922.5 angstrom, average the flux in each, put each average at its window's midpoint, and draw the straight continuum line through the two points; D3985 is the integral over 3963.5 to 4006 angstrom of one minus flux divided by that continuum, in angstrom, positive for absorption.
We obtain 1.9 angstrom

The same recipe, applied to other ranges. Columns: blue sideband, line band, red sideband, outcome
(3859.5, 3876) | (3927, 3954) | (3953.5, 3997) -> 6.7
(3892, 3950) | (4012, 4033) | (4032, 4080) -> -4.3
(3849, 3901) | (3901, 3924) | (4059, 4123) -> -3.0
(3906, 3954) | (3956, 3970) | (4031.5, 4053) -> 4.2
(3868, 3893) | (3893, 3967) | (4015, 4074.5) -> 9.5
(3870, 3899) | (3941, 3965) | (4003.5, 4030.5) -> 5.8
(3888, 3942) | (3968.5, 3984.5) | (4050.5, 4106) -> 2.1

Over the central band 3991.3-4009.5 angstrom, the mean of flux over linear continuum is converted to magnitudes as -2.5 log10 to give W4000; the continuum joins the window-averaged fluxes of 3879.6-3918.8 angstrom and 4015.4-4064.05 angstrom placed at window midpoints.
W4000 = -0.111 mag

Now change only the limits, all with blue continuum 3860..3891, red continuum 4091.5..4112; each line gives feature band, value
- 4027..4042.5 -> -0.141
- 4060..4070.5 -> -0.002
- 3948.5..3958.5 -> -0.027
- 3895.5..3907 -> -0.165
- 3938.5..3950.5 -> 0.191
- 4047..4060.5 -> -0.085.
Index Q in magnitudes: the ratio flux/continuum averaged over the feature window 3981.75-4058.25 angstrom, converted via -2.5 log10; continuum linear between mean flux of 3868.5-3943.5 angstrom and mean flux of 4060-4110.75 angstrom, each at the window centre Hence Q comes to -0.18 mag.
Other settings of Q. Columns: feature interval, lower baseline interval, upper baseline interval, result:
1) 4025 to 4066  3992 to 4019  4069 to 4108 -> 0.05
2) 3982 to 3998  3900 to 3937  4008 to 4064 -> -0.12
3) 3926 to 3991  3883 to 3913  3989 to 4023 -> 0.45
